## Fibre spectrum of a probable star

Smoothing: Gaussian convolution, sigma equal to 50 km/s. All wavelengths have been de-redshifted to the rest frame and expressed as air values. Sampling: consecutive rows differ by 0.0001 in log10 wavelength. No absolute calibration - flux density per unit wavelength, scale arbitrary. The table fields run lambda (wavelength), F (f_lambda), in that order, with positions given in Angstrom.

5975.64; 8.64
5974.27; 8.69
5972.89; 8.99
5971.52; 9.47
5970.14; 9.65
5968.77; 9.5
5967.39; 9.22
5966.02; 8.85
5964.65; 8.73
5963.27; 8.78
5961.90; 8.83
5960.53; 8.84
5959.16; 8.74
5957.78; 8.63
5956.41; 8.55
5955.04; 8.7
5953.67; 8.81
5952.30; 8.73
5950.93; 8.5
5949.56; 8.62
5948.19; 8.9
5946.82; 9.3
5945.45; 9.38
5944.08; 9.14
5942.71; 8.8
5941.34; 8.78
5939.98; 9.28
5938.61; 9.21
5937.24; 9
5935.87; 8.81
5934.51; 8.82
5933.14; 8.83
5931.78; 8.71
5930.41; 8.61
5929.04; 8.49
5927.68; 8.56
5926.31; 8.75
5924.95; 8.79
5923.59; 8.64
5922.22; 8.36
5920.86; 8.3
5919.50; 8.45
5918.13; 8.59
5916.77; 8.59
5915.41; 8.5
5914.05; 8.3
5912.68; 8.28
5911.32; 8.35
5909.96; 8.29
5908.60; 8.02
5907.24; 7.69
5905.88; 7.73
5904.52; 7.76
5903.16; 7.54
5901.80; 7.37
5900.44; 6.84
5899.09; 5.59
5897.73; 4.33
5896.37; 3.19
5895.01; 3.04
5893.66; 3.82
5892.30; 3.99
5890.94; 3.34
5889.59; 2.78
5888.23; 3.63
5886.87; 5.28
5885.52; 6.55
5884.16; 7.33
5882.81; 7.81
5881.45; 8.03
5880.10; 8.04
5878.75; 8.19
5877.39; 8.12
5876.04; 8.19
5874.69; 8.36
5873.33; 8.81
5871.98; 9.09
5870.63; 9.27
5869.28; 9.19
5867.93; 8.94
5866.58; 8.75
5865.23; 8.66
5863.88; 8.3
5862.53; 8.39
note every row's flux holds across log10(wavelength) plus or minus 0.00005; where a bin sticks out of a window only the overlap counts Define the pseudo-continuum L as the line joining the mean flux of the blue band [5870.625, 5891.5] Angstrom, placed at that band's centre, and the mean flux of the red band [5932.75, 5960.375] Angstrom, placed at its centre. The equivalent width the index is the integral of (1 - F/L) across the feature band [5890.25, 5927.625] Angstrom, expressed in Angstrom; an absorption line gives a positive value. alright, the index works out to 3.71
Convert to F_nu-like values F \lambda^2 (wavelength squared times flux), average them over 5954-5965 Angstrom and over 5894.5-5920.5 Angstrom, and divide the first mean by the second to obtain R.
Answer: 1.23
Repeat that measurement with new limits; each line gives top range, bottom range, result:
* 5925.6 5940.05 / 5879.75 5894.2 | 1.64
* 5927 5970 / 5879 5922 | 1.35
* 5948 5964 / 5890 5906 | 1.69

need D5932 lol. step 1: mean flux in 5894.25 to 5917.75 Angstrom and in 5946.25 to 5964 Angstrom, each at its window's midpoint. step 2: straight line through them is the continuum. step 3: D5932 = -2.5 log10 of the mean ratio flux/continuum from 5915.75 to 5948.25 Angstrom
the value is -0.11 mag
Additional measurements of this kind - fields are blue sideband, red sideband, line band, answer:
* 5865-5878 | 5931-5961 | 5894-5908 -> 0.403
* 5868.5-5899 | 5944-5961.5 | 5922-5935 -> -0.092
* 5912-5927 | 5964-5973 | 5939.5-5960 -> 0.011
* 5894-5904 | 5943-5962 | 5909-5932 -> -0.248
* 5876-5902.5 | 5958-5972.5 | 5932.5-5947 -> -0.140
